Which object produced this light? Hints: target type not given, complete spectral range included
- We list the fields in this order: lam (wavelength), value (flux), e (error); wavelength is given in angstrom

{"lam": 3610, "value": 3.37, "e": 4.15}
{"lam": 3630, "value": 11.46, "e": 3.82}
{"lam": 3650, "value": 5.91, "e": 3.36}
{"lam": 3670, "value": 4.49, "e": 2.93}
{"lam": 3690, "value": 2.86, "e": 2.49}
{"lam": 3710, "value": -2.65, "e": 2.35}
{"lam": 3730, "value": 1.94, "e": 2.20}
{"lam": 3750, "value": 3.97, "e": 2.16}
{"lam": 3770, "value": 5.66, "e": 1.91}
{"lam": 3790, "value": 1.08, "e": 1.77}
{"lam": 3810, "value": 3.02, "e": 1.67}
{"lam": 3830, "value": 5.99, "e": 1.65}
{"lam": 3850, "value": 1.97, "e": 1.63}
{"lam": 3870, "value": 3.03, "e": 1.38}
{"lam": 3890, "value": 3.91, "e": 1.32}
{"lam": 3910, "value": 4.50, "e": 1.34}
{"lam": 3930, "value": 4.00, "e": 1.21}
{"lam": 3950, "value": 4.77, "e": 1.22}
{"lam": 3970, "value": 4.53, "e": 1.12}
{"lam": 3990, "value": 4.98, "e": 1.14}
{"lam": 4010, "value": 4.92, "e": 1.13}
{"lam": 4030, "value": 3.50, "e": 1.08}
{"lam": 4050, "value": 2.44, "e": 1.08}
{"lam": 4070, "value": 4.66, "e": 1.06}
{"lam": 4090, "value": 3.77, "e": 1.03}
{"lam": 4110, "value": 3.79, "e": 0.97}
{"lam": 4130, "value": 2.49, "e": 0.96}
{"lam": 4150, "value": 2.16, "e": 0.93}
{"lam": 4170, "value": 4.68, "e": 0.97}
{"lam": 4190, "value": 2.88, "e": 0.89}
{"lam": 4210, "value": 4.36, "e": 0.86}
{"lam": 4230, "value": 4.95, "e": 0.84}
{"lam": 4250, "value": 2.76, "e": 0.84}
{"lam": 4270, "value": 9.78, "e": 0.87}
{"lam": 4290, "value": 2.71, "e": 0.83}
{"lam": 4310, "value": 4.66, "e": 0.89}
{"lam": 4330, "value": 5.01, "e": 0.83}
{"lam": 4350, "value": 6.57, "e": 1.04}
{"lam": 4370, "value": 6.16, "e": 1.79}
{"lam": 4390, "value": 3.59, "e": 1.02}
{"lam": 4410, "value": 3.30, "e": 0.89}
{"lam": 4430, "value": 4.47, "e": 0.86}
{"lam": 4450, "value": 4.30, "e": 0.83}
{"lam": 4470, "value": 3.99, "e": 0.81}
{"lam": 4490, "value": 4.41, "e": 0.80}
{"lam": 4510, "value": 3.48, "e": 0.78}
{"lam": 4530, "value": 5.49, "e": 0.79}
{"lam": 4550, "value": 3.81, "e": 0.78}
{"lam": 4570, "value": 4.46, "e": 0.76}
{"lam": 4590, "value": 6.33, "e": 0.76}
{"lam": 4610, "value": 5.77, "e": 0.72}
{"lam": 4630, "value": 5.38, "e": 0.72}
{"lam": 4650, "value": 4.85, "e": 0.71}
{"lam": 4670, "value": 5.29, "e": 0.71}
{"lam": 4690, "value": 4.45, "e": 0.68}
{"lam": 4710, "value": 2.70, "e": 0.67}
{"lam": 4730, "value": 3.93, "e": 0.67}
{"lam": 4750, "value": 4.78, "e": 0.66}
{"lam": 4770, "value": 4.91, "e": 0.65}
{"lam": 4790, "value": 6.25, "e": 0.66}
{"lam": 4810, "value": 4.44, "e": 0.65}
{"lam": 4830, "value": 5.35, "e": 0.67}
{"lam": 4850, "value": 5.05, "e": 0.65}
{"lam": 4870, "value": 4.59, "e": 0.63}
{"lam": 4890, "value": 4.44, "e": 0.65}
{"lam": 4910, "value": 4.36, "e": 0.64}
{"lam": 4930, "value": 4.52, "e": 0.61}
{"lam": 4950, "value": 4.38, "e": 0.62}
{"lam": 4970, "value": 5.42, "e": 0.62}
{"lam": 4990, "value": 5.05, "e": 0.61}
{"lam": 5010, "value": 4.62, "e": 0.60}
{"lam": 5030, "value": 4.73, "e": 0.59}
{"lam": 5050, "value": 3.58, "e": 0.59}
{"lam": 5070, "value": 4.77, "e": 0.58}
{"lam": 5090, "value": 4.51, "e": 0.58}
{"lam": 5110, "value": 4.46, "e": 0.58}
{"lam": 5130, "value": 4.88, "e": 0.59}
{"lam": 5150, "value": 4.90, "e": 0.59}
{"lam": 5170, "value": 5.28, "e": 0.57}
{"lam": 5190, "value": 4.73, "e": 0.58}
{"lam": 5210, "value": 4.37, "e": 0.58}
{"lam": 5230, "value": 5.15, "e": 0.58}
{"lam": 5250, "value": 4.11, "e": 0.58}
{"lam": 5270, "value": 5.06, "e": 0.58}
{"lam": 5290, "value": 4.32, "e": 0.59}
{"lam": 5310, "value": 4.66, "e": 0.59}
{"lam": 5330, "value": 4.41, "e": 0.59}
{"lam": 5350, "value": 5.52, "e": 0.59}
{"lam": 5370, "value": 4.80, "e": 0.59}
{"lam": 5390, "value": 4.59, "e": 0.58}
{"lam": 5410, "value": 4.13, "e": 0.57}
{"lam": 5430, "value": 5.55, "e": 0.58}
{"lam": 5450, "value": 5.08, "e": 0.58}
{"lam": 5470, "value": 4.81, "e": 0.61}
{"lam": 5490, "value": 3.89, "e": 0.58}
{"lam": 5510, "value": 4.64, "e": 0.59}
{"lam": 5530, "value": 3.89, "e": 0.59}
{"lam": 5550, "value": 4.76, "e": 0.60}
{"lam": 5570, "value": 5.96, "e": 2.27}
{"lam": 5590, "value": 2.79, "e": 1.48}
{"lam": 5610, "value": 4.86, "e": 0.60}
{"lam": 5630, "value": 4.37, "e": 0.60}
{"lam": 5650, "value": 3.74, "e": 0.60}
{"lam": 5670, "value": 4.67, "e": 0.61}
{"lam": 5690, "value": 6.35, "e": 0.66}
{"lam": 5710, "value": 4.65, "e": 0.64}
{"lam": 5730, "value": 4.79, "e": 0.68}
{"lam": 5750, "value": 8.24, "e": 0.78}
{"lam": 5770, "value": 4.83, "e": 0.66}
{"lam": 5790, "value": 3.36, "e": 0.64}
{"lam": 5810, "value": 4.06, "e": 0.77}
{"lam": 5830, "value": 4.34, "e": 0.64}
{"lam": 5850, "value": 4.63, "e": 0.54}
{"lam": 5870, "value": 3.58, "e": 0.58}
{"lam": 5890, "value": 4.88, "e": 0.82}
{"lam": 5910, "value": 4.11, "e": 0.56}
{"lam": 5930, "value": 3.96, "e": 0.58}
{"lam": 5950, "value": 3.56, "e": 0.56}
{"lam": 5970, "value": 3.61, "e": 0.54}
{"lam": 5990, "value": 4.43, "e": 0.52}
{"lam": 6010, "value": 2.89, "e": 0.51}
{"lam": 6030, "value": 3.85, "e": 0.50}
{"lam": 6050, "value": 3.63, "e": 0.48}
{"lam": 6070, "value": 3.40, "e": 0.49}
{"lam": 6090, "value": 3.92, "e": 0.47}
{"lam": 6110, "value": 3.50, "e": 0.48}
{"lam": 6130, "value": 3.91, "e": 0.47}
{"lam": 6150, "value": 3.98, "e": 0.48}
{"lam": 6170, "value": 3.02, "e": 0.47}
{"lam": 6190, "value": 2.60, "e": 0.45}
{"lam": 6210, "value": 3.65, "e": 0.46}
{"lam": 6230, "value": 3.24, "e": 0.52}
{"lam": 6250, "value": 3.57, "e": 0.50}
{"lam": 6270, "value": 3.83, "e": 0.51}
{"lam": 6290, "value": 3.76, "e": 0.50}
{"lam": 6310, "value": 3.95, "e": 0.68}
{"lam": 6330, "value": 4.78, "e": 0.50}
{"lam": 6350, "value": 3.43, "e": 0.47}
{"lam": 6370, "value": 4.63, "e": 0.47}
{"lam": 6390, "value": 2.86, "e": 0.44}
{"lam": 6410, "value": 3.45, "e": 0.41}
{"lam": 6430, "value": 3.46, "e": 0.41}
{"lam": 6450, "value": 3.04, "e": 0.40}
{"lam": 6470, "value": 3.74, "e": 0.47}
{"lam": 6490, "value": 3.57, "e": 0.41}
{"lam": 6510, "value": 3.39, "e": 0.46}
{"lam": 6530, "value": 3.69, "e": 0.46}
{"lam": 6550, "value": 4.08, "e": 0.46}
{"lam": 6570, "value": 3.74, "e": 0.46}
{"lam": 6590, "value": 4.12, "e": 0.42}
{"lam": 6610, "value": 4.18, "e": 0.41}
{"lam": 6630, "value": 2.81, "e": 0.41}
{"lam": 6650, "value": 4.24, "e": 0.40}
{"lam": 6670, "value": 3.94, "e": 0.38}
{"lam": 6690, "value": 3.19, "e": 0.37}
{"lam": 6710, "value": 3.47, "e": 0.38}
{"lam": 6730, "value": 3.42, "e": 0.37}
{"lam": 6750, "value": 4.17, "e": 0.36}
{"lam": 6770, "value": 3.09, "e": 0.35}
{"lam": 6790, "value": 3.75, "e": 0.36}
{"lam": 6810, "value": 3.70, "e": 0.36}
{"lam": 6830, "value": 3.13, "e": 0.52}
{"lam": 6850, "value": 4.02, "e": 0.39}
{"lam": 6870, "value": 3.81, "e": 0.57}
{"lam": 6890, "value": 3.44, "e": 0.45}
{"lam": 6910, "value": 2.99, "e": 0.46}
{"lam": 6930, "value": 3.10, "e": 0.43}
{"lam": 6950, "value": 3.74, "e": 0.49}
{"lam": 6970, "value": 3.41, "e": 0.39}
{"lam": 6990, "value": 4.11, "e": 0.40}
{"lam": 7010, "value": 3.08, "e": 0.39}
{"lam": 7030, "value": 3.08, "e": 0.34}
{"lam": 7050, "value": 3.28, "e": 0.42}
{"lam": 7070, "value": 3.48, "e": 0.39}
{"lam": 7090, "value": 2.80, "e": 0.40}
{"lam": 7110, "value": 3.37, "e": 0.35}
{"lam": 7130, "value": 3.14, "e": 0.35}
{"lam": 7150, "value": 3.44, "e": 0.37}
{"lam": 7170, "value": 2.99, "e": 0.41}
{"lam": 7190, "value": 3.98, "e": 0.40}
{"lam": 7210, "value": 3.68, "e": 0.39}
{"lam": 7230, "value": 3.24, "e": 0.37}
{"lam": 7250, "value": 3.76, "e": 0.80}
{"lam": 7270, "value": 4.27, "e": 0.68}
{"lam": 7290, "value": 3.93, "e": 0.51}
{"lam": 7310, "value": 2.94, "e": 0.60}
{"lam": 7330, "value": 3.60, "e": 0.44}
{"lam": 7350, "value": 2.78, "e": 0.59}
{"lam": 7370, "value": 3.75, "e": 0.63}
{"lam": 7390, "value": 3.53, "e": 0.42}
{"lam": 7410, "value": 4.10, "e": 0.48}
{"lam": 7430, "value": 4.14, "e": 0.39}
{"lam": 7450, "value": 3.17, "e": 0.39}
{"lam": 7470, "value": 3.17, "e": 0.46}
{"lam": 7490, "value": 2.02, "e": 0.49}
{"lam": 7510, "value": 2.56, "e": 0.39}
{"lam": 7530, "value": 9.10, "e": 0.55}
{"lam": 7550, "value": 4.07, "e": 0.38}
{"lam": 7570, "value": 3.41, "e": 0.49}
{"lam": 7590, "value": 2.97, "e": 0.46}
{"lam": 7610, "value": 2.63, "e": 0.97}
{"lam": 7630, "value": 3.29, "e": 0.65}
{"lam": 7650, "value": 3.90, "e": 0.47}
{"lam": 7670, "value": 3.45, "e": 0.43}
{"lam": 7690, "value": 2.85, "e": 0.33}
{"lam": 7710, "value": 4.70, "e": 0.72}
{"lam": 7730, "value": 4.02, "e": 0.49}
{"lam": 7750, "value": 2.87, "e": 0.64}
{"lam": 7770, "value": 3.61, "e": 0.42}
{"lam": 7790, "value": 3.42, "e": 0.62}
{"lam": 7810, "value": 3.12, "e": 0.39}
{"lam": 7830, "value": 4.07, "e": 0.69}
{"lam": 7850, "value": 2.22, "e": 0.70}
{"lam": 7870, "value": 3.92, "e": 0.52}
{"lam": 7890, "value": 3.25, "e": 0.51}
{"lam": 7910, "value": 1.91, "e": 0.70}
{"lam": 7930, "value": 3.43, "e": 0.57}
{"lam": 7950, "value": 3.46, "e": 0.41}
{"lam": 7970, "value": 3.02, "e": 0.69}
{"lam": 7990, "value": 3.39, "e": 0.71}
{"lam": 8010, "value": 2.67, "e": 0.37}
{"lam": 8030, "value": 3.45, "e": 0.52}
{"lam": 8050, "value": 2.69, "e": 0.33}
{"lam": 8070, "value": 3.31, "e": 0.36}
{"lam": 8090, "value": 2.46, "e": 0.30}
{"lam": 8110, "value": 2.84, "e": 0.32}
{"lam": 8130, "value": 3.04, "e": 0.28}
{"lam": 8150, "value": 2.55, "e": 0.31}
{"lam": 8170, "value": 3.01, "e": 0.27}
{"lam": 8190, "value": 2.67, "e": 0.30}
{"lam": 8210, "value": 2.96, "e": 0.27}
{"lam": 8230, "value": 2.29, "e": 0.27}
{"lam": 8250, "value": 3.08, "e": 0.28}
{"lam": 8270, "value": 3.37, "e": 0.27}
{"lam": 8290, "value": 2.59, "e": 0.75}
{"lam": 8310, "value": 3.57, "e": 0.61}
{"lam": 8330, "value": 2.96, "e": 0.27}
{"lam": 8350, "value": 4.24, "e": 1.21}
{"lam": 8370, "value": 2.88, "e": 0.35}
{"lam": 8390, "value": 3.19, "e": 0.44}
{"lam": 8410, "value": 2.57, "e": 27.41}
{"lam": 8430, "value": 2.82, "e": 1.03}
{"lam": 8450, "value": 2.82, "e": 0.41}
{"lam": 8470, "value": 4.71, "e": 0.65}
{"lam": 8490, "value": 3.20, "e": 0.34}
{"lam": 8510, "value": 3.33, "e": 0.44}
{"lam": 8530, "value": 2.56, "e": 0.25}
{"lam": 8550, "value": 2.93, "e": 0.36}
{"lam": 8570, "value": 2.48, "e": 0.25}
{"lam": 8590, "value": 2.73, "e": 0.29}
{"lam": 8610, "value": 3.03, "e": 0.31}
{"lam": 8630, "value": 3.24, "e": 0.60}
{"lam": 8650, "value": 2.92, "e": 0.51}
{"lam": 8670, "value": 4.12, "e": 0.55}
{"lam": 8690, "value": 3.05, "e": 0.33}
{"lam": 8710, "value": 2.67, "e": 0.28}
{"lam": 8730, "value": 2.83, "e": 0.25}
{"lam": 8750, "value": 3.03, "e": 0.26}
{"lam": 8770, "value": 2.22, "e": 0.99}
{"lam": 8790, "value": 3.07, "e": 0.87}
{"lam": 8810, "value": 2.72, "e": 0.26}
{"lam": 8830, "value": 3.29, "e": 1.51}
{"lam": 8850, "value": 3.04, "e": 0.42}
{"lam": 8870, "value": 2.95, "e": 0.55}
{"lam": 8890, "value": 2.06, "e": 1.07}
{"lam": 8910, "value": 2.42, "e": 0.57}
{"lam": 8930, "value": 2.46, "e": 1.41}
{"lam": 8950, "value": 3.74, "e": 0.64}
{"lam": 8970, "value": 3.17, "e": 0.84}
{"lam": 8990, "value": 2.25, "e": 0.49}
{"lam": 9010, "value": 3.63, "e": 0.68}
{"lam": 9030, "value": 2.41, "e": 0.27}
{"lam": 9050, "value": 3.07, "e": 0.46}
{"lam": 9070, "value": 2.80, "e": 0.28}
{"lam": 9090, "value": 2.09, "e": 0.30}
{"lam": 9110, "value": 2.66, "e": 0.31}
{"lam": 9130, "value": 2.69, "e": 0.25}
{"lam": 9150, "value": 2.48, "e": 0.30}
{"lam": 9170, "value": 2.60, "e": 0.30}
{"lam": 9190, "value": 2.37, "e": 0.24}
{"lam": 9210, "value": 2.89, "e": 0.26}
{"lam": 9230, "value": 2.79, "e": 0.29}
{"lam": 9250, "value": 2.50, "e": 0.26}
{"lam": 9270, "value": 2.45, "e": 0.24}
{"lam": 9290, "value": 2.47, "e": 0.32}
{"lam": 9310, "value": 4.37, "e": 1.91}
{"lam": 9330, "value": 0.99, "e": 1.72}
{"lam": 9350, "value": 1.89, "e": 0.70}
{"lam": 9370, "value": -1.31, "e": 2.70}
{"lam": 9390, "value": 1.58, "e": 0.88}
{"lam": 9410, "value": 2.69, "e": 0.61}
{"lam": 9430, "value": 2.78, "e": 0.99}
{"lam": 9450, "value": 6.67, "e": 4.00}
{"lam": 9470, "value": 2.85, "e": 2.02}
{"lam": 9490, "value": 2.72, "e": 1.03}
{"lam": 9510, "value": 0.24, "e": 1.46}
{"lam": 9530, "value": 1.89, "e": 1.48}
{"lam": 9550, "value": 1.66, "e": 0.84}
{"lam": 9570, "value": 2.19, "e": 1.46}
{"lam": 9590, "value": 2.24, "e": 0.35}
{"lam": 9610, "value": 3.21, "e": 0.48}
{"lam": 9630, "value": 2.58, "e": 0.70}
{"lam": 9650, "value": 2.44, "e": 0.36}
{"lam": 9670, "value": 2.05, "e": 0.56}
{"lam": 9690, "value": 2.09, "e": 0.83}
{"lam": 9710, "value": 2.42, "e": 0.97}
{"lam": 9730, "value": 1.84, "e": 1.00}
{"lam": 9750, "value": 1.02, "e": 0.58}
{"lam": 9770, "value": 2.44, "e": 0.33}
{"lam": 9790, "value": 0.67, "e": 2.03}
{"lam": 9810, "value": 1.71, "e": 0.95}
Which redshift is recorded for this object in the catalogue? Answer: 0.147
